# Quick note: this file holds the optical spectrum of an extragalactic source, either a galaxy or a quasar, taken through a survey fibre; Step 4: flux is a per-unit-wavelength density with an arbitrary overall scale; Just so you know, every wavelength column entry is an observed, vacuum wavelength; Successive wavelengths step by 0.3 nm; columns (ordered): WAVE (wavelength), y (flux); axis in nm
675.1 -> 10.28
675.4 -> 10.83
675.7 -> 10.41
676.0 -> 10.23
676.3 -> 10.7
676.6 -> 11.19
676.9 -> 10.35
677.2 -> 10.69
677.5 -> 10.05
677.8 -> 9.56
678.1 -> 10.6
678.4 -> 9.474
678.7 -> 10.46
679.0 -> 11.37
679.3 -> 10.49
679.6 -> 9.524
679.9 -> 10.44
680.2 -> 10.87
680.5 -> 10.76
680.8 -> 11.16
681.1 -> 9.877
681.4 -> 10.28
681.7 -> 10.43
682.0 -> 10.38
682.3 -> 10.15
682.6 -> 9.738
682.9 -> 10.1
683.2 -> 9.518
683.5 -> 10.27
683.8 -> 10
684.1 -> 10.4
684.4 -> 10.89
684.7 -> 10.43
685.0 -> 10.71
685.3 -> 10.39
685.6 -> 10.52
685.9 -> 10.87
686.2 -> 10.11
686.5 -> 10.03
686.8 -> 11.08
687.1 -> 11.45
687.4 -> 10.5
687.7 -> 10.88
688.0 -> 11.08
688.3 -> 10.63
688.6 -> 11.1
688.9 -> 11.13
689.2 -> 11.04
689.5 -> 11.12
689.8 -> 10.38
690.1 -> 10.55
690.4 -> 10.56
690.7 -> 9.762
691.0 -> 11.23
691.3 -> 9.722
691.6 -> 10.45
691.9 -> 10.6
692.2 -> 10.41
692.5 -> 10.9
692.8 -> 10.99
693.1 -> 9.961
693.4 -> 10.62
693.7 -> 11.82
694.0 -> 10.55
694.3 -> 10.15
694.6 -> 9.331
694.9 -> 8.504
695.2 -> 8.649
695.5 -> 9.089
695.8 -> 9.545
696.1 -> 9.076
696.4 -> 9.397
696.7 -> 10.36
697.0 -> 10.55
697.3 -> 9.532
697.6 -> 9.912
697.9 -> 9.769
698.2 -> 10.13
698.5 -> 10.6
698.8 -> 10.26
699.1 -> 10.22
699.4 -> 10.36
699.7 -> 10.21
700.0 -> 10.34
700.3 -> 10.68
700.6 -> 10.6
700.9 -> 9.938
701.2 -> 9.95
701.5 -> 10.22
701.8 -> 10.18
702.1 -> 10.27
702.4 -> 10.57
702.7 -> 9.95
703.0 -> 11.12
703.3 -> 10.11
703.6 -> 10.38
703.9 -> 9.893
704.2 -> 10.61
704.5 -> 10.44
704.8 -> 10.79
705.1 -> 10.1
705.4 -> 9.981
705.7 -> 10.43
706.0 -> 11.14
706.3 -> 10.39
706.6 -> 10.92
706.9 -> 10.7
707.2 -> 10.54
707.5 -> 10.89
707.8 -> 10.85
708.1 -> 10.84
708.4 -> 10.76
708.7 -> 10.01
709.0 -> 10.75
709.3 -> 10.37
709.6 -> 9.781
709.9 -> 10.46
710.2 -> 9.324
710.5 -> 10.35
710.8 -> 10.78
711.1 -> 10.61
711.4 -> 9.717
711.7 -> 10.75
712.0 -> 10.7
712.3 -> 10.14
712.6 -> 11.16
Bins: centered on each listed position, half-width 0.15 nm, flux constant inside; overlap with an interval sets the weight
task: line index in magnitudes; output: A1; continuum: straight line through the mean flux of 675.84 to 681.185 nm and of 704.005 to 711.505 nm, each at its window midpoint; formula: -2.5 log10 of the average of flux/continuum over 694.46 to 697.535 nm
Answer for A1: 0.11 mag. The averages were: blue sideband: 10.4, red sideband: 10.5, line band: 9.42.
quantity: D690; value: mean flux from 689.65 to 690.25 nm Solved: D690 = 10.5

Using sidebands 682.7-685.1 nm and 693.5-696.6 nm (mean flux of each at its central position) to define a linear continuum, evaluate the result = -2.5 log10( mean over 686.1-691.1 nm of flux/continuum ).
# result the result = -0.078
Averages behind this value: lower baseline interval 10.3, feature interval 10.7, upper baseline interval 9.64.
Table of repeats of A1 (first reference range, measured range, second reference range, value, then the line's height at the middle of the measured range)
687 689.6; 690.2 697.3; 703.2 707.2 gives 0.08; 10.8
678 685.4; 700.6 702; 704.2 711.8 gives 0.03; 10.4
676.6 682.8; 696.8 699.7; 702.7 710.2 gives 0.03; 10.4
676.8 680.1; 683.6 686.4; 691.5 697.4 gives -0.03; 10.2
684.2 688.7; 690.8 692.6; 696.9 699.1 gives -0.01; 10.4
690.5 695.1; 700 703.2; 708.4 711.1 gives 0.00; 10.3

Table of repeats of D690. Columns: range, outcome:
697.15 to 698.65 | 9.99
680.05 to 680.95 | 10.9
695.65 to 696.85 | 9.59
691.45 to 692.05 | 10.5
